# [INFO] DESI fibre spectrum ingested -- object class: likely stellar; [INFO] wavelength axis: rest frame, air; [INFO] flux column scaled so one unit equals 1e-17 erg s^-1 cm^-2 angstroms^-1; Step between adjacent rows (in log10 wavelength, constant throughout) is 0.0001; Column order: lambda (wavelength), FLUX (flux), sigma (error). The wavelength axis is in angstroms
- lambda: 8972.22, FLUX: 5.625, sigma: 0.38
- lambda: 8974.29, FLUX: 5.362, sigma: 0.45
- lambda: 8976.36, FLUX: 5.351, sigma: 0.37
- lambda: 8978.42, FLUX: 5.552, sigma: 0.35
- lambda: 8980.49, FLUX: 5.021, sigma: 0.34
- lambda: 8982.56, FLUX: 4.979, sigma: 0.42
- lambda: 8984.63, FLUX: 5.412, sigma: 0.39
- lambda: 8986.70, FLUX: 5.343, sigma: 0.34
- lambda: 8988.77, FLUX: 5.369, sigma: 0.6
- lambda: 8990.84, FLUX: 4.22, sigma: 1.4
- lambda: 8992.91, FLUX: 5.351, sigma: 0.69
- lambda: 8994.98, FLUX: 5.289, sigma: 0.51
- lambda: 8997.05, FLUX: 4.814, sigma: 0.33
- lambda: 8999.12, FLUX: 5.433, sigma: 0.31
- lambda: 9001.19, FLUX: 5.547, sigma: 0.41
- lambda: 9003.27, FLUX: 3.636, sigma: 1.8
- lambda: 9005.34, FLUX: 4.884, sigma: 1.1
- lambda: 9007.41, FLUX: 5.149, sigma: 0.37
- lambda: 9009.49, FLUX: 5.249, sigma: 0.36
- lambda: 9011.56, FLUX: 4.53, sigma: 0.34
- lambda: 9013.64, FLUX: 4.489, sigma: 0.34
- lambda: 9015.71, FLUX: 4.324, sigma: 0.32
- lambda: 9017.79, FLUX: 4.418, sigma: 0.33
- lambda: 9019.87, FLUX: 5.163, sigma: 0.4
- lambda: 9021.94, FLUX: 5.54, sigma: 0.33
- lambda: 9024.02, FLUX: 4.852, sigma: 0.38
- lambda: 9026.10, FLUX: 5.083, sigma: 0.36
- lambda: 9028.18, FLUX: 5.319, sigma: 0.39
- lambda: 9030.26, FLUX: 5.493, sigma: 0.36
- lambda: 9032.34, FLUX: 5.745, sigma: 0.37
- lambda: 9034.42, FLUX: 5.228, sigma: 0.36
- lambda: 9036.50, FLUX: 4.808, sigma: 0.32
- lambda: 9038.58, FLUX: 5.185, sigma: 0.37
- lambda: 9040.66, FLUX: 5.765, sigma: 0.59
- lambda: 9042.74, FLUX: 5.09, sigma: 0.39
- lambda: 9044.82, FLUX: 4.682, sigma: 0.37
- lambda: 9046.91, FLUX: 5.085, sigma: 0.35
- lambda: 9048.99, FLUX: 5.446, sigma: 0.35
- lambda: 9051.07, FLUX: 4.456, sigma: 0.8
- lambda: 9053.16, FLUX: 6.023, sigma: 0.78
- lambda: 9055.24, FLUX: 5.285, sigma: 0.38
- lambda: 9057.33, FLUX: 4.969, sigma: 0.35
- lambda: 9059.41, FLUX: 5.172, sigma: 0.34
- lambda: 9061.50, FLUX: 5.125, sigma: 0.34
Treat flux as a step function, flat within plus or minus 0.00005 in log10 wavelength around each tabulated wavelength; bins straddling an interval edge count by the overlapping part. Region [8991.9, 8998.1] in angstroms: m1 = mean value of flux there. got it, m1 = 5.15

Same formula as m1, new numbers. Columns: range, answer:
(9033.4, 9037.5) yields 5.02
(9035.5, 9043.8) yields 5.22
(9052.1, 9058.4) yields 5.42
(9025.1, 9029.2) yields 5.2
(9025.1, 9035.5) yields 5.37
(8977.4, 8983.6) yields 5.18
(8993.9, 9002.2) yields 5.27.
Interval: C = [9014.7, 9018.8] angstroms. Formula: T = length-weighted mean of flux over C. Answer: 4.37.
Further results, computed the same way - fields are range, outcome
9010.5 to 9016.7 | 4.46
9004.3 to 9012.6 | 4.95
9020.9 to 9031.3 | 5.26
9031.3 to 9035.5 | 5.48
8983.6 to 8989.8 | 5.37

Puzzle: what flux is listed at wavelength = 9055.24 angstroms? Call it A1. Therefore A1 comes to 5.285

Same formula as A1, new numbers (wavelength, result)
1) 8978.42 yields 5.552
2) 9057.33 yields 4.969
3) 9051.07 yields 4.456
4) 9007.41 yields 5.149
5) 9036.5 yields 4.808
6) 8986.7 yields 5.343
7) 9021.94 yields 5.54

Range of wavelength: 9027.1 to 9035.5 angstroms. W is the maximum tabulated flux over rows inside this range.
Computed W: 5.745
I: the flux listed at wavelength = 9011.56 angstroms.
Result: 4.53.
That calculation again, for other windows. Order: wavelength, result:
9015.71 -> 4.324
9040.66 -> 5.765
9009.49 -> 5.249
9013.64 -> 4.489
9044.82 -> 4.682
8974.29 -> 5.362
